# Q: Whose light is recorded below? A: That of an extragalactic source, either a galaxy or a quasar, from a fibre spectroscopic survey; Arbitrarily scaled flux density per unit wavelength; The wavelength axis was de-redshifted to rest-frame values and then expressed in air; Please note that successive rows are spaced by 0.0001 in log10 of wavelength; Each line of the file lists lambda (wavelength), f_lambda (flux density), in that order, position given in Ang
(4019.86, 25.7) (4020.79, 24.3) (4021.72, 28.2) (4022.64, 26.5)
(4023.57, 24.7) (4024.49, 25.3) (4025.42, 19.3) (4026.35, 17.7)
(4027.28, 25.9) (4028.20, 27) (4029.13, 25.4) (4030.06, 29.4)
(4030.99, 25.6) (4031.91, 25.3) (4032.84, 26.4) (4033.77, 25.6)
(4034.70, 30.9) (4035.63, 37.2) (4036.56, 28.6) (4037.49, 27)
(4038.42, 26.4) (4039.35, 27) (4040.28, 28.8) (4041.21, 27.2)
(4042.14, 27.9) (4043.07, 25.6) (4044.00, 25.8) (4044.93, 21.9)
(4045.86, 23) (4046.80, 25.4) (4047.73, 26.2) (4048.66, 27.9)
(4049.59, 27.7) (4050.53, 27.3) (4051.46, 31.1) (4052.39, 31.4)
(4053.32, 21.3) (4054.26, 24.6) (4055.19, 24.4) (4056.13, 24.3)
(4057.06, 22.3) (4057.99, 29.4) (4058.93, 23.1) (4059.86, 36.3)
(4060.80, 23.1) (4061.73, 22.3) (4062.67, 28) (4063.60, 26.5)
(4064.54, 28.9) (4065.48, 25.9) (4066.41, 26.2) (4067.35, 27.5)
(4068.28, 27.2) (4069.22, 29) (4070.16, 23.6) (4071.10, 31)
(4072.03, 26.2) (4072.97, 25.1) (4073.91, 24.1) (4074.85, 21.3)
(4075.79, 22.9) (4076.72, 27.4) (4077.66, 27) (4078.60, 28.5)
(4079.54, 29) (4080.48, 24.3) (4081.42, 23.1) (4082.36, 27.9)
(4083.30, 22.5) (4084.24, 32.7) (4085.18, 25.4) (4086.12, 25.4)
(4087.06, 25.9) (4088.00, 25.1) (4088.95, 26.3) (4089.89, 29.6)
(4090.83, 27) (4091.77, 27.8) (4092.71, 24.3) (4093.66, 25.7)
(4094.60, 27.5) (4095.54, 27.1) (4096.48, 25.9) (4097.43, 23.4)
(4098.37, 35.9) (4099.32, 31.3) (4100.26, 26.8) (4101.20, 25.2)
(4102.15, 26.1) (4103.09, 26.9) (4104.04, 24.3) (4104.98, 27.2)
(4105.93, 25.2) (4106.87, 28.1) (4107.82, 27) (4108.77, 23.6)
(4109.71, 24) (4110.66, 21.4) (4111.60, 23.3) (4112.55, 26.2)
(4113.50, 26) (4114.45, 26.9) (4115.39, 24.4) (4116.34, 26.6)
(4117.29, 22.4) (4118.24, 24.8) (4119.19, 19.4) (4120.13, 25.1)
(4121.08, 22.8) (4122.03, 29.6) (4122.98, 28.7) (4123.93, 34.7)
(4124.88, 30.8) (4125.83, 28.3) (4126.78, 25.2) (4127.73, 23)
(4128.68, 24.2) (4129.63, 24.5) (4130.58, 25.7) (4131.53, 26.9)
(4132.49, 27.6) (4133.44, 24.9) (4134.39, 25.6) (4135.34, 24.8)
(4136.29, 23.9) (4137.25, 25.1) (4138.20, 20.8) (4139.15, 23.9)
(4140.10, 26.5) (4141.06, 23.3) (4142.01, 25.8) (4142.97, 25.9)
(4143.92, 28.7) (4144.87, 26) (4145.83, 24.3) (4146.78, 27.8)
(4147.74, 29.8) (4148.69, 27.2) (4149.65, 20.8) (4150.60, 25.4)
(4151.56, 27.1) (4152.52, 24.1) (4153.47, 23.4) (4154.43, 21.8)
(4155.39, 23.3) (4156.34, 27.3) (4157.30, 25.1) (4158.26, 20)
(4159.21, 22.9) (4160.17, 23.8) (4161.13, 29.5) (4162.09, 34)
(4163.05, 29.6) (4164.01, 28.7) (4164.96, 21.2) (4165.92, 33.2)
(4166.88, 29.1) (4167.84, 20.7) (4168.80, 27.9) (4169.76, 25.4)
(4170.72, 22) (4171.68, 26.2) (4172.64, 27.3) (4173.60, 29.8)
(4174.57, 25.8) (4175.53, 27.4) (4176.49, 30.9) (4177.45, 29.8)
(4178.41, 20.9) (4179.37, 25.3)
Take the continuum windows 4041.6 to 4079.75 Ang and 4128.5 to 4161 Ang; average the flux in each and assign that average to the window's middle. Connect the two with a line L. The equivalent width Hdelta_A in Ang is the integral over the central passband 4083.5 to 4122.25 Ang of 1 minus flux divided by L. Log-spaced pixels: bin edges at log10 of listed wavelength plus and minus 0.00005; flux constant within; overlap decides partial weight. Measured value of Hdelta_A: -0.6 Ang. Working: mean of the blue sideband 26.3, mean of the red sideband 25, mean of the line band 26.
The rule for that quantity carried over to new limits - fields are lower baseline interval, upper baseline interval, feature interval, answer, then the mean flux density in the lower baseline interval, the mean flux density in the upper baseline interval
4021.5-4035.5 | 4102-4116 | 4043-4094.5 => -1.34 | 25.8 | 25.4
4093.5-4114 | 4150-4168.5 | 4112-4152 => 0.45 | 26.3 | 25.8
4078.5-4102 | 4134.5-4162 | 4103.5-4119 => 0.74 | 26.9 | 25.1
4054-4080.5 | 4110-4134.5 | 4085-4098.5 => -0.32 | 26.2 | 25.7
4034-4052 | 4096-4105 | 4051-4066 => 0.56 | 27.5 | 27.3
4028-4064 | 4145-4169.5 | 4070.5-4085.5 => 0.22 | 26.8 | 25.9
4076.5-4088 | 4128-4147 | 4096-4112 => -0.12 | 26.5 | 25.3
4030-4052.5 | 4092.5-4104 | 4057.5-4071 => 0.12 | 27.4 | 27.1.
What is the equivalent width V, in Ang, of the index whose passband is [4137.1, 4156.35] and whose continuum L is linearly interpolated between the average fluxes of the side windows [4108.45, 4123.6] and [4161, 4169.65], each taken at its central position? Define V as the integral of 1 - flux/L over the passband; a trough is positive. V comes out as 1.2 Ang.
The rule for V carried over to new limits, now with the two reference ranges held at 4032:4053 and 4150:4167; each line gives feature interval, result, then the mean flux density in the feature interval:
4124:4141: 0.5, 25.6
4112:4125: 0.2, 26.2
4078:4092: 0.1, 26.7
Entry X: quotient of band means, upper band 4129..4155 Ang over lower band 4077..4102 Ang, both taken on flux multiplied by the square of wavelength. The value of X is 0.96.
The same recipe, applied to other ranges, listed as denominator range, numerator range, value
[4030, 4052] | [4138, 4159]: 0.96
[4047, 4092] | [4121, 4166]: 1.02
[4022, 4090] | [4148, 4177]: 1.04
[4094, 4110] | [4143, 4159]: 0.96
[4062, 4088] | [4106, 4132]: 1.00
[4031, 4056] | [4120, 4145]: 1.01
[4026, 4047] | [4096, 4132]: 1.02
